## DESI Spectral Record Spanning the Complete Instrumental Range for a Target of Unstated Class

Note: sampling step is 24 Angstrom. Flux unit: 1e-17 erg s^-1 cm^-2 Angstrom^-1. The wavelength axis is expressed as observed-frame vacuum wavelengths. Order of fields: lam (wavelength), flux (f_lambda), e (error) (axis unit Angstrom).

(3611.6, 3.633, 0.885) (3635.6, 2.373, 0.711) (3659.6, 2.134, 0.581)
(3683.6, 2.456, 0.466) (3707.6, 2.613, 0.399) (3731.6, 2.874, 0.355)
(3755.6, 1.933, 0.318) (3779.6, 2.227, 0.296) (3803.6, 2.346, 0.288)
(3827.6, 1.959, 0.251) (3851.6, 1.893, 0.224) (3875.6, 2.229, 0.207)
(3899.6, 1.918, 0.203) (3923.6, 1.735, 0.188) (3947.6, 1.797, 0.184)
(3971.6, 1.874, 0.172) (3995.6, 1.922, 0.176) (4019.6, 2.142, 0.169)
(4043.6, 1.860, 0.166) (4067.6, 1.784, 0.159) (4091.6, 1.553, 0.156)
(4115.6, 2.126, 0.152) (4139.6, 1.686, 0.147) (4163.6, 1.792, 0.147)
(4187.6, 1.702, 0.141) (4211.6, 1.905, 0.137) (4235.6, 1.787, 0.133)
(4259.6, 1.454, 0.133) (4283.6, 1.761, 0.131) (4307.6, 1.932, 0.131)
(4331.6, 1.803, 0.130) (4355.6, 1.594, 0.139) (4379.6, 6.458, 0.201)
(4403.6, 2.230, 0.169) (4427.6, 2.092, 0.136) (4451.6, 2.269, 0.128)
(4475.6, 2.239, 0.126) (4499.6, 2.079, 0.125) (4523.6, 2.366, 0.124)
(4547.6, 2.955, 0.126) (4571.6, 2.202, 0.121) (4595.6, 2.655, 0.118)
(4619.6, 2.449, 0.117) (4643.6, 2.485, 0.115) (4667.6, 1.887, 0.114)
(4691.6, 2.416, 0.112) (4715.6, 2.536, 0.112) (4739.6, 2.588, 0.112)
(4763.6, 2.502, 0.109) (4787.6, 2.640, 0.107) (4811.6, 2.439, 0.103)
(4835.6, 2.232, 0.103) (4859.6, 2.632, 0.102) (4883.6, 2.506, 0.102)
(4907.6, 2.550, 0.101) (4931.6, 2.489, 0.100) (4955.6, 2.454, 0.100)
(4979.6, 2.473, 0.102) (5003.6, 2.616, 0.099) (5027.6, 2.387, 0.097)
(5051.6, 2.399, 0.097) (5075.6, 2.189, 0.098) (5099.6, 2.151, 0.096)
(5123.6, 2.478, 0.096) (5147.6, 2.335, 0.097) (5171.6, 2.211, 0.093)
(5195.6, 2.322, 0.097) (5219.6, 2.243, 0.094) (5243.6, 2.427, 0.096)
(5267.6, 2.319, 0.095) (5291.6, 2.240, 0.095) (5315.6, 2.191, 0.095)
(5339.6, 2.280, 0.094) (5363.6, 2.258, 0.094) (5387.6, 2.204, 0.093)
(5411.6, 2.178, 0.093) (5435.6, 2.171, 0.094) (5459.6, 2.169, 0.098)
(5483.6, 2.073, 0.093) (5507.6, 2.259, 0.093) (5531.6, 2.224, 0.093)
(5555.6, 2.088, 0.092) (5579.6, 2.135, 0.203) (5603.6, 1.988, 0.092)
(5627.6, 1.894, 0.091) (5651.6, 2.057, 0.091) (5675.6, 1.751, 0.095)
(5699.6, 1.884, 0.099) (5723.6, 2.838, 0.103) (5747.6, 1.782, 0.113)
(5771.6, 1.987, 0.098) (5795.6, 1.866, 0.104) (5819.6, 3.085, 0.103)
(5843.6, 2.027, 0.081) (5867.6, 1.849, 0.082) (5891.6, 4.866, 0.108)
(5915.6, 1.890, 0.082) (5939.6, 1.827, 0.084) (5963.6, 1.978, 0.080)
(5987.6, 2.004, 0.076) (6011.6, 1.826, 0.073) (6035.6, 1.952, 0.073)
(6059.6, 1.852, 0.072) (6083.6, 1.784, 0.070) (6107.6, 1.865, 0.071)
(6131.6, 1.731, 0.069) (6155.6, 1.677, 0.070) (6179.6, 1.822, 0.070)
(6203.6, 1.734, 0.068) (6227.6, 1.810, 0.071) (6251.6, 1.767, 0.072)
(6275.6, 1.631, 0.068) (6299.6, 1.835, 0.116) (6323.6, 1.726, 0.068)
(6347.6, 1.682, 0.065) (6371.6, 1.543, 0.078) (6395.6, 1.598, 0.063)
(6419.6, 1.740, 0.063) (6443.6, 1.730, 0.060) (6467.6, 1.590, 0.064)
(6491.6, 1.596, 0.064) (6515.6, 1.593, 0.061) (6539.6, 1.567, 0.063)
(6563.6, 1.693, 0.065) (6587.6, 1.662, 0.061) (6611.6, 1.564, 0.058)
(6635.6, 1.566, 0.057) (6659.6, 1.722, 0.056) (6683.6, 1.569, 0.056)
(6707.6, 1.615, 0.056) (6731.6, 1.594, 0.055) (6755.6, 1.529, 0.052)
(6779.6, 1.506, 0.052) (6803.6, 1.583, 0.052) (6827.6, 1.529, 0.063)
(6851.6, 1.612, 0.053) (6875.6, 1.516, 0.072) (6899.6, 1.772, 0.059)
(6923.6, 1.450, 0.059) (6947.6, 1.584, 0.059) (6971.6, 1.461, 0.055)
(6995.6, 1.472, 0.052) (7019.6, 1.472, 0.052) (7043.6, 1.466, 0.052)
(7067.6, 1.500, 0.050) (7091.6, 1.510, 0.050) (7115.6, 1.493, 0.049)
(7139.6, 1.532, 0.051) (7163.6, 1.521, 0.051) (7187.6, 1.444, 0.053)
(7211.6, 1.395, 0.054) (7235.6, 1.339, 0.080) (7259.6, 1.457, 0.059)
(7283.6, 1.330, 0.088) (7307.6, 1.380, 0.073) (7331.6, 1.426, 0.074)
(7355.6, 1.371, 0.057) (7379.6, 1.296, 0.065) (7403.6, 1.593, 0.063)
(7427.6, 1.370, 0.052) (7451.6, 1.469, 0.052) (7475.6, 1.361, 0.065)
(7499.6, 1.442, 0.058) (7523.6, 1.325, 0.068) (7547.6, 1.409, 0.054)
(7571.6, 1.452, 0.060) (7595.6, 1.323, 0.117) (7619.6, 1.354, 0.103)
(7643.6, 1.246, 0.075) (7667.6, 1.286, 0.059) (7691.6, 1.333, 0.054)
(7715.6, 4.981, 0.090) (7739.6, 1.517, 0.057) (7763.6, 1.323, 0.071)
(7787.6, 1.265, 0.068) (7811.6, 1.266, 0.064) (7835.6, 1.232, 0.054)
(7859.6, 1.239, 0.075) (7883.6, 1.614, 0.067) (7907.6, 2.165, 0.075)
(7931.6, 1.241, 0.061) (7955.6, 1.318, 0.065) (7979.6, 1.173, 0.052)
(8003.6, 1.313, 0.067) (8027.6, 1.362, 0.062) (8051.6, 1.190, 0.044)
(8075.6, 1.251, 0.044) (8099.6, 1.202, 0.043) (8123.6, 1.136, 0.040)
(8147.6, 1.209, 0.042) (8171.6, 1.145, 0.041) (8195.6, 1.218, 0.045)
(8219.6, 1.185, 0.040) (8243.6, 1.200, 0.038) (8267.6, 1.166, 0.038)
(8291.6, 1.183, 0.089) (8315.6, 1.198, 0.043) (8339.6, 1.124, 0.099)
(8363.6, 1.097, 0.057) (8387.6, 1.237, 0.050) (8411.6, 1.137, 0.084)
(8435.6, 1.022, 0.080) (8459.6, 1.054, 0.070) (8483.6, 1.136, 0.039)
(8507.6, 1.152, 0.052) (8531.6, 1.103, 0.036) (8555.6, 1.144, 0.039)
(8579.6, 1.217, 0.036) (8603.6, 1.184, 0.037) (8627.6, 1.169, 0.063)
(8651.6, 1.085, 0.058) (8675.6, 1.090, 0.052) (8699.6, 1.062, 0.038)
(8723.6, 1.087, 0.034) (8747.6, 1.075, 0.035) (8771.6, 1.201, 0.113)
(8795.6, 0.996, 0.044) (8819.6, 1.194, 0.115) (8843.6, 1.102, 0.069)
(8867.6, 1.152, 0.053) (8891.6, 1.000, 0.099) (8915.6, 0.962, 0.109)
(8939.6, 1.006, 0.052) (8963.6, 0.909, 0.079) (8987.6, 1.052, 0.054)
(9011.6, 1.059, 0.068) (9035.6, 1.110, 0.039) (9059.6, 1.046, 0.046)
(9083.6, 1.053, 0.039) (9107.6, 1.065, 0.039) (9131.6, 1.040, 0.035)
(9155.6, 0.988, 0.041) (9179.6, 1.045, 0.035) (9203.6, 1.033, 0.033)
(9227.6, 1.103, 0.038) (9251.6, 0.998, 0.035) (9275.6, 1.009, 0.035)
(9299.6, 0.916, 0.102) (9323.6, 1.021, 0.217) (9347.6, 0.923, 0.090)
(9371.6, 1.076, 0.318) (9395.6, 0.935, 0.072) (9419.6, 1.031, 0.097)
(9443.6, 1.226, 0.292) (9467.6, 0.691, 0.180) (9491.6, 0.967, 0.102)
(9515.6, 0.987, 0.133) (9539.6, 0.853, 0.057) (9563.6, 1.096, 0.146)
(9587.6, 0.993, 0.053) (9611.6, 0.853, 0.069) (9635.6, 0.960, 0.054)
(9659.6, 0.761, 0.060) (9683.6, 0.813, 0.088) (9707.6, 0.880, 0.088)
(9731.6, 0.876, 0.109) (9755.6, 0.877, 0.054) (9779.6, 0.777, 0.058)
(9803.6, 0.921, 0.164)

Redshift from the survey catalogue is 0.18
